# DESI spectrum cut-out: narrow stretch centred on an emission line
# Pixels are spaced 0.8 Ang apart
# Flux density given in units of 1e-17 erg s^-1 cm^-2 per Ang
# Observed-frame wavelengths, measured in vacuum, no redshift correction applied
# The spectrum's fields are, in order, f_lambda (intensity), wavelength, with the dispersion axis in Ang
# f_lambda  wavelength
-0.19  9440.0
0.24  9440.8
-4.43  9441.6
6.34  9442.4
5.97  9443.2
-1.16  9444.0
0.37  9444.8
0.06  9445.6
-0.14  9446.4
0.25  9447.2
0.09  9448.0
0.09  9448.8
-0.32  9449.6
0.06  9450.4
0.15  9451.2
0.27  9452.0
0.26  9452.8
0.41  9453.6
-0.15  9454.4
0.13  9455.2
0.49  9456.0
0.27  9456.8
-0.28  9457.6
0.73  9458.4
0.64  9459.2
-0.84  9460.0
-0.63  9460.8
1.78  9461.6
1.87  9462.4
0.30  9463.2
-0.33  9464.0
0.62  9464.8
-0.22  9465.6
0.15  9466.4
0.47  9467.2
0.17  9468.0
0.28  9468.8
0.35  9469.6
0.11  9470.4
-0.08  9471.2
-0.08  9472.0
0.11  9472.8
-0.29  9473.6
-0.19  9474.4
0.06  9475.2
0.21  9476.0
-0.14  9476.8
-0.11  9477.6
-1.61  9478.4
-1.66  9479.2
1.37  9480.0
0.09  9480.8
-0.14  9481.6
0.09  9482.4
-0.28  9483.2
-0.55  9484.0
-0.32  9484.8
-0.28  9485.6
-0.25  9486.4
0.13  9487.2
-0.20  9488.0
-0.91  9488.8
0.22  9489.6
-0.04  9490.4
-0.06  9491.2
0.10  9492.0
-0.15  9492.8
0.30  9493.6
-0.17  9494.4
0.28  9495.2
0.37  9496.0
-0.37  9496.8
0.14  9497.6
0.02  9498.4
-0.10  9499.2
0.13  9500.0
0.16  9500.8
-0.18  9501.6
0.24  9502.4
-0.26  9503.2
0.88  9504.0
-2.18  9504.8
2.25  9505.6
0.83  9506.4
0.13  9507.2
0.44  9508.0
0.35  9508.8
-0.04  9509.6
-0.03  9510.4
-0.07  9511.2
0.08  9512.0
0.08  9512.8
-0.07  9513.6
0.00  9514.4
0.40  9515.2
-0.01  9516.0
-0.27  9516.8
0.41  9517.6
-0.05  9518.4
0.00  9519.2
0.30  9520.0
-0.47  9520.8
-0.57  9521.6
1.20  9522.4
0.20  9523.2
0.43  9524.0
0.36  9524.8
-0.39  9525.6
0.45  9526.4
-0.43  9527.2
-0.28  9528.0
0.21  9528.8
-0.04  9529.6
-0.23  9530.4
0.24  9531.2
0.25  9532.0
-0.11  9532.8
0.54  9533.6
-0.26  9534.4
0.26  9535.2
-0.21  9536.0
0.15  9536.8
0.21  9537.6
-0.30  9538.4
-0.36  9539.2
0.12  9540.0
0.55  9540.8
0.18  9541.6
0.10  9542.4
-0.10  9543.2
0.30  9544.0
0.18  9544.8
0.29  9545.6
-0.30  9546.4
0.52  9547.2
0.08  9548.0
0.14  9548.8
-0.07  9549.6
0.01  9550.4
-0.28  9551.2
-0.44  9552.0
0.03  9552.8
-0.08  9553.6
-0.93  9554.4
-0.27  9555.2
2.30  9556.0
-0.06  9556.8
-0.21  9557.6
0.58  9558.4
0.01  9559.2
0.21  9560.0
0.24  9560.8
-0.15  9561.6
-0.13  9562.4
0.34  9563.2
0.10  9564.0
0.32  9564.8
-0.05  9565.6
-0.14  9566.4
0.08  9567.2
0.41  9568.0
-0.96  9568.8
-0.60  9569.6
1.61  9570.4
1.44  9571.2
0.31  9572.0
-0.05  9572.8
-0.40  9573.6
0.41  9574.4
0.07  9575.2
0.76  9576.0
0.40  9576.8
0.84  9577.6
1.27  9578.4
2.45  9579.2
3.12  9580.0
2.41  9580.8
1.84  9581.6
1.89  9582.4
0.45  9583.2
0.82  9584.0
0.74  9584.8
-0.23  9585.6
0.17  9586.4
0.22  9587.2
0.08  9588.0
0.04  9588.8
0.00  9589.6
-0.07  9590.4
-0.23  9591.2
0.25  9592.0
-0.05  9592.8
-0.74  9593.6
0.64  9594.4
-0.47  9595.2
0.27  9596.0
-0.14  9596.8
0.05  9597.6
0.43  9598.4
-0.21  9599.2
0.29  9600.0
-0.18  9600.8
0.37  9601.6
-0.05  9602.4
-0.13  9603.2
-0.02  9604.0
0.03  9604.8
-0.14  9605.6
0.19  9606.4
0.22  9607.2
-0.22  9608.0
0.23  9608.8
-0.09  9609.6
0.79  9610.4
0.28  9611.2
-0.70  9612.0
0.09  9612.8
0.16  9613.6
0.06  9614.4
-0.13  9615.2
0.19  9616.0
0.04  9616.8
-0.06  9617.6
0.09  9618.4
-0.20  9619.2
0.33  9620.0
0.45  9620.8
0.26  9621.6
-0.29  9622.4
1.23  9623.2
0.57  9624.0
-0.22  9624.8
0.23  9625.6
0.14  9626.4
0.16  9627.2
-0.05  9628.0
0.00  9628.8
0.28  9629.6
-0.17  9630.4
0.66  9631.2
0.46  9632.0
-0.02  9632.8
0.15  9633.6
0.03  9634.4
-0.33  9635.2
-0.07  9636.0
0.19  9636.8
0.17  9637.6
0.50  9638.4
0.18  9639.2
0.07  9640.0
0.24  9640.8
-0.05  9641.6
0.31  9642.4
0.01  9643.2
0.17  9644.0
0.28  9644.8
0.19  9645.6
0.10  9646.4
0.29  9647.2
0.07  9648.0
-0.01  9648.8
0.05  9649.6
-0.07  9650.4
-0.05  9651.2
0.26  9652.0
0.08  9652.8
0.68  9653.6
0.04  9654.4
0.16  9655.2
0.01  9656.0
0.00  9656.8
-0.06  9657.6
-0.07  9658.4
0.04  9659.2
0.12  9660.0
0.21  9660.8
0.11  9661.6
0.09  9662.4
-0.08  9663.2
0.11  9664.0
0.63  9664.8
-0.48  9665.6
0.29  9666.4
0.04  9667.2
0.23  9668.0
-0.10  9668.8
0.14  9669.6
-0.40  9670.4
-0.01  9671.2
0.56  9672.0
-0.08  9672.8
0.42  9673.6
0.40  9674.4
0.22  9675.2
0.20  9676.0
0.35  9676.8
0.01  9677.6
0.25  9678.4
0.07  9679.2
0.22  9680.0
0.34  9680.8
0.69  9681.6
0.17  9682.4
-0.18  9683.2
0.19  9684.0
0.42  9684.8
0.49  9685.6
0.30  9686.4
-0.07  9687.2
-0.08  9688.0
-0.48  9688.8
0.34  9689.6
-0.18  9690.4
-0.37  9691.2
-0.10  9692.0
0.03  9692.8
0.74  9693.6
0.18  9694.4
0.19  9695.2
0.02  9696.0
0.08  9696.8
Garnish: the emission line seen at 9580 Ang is H-beta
